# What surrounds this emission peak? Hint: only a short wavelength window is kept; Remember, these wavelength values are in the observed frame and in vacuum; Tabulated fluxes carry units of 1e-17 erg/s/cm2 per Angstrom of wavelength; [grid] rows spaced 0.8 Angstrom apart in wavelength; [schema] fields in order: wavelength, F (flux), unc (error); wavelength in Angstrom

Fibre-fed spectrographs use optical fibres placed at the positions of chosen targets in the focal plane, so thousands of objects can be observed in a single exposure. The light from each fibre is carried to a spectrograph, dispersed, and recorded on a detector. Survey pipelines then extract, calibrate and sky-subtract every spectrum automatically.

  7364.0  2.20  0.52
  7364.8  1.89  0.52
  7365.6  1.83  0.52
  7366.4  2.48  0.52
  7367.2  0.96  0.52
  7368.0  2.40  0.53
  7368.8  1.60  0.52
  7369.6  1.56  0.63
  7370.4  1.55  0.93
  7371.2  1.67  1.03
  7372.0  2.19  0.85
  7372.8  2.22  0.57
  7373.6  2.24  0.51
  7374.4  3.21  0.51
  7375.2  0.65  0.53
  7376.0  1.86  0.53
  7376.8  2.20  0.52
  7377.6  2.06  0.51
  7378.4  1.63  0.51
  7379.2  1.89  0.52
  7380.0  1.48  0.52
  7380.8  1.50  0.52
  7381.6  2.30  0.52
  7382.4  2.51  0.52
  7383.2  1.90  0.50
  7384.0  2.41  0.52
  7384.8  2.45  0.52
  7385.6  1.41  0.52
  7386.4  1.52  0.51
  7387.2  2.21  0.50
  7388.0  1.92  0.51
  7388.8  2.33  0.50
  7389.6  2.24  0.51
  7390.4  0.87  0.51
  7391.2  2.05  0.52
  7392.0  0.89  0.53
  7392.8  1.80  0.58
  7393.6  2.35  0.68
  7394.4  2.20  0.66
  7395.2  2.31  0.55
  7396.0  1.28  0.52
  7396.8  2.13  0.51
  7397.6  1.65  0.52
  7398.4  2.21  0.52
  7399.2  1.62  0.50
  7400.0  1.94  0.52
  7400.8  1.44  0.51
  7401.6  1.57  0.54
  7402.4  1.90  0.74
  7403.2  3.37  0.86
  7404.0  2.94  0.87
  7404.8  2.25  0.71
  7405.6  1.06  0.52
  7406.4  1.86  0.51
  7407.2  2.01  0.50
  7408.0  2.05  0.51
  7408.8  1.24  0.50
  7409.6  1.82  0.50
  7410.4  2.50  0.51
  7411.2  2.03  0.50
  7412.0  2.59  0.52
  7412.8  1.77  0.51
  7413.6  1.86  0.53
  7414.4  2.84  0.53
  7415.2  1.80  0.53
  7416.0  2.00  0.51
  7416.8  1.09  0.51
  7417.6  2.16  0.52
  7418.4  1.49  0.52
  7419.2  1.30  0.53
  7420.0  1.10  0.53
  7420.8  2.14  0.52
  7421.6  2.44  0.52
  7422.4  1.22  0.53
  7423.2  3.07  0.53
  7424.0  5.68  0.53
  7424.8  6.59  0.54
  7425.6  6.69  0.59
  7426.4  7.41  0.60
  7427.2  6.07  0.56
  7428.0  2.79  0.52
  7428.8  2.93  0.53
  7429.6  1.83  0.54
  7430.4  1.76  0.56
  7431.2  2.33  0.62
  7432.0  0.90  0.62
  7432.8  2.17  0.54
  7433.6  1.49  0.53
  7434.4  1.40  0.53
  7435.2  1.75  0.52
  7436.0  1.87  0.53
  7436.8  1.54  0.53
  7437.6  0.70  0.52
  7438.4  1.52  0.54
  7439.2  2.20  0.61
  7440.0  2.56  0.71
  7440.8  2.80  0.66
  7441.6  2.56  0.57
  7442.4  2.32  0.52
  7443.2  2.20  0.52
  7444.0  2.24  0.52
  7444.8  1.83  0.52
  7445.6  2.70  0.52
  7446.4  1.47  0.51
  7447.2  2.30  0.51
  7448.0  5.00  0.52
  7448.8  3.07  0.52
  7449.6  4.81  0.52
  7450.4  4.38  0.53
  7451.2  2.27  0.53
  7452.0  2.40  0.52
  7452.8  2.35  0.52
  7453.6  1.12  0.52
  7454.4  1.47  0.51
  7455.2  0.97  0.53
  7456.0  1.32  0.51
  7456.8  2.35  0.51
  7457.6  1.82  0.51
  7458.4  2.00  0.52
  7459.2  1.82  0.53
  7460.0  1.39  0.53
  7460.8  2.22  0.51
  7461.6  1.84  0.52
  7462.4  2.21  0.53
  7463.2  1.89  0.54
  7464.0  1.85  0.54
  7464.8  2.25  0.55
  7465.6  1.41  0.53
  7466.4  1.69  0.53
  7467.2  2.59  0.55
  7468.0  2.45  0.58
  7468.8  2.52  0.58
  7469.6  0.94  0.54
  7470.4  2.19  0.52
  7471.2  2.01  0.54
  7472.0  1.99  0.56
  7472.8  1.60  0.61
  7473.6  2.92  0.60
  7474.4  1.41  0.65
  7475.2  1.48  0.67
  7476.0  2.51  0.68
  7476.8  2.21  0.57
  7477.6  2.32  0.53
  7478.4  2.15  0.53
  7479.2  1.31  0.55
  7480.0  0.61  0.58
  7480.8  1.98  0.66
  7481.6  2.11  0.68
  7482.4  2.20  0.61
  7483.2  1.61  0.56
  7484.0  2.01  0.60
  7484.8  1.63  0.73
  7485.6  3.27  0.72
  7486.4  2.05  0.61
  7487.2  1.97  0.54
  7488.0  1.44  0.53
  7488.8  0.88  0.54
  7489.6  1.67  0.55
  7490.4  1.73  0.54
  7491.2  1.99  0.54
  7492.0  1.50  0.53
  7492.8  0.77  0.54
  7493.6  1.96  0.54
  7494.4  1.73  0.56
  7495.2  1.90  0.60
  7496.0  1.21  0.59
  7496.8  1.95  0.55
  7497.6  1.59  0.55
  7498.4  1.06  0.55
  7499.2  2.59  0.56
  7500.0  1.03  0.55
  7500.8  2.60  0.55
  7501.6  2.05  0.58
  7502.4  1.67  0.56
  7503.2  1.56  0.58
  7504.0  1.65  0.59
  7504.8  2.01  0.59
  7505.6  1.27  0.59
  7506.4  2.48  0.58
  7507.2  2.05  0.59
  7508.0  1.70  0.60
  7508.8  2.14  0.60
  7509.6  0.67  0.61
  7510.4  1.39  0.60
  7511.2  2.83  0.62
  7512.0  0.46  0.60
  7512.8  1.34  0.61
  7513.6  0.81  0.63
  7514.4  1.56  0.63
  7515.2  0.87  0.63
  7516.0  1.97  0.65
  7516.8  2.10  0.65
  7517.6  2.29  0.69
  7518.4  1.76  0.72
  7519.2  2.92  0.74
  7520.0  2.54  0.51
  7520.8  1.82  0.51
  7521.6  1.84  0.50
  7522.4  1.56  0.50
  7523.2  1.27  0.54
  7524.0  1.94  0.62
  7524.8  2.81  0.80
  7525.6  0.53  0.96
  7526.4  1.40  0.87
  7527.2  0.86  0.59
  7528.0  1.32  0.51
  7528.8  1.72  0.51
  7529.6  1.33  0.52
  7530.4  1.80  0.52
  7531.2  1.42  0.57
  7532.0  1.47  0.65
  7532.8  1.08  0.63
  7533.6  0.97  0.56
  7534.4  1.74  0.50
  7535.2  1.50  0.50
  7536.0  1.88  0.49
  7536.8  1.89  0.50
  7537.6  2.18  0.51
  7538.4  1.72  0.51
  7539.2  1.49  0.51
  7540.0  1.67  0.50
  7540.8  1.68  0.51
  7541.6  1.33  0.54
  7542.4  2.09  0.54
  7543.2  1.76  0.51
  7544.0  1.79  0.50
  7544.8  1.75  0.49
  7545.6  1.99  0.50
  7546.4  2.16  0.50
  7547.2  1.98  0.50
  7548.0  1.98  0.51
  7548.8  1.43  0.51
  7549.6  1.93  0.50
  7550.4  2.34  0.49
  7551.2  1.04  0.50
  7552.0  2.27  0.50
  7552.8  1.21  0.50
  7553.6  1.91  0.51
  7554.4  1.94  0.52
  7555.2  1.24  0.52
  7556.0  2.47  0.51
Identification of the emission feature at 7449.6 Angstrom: [N II]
